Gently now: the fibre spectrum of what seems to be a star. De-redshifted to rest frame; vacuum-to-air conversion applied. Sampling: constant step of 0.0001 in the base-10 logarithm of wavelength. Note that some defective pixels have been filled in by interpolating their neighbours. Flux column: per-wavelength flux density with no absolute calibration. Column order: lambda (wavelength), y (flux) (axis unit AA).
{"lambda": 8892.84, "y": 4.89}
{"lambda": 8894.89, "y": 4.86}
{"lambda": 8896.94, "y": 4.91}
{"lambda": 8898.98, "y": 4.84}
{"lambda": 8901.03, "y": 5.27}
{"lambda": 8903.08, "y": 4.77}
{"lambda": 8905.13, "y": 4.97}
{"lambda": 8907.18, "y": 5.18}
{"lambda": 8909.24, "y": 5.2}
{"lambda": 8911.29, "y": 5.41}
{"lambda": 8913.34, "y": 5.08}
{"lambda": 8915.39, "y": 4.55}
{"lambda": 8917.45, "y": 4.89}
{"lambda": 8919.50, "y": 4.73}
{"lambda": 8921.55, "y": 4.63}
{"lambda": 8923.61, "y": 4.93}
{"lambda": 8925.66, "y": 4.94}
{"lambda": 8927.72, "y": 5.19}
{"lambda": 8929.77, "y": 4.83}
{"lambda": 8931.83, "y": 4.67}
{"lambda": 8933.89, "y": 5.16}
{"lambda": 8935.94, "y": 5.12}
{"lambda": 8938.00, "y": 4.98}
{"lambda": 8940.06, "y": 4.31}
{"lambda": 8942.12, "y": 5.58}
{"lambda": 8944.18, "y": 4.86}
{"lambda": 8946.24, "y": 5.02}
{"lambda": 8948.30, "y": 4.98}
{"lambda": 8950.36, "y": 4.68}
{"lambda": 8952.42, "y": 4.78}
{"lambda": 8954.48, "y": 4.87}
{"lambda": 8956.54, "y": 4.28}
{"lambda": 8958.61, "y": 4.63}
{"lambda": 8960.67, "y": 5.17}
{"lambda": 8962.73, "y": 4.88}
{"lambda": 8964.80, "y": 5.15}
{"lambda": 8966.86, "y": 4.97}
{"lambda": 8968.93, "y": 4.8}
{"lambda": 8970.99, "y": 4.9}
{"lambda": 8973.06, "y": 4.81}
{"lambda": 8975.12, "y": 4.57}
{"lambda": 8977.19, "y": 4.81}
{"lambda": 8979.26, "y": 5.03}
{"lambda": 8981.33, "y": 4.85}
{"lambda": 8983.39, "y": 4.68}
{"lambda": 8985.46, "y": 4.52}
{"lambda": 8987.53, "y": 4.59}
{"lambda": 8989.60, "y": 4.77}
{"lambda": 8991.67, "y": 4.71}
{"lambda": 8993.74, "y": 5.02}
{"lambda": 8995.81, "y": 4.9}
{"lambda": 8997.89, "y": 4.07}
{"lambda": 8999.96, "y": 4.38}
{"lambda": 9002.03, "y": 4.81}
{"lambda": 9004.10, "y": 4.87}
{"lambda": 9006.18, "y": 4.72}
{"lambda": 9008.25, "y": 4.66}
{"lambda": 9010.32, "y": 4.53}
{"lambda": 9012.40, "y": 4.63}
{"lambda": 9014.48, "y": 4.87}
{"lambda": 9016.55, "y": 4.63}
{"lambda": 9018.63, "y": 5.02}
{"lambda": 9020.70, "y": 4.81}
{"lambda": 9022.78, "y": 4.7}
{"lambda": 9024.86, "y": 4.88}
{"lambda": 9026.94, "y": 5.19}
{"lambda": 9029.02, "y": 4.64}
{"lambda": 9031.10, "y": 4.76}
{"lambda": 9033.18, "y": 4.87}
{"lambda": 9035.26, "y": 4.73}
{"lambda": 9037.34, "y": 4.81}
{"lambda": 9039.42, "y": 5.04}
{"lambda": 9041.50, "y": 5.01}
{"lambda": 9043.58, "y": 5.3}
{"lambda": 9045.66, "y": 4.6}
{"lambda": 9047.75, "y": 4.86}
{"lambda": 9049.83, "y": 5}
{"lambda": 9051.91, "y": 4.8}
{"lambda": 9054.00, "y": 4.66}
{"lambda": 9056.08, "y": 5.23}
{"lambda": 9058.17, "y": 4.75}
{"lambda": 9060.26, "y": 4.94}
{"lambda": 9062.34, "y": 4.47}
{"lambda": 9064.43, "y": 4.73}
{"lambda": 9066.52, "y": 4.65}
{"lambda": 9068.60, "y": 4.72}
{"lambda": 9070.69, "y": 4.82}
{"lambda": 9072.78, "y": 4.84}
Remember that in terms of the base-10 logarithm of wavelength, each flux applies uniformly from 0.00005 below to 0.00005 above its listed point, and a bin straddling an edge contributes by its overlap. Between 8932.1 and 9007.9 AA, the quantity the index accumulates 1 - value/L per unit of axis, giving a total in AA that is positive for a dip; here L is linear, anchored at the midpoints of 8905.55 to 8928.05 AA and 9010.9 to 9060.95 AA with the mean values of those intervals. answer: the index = 1.70 AA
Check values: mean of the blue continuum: 4.97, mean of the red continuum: 4.86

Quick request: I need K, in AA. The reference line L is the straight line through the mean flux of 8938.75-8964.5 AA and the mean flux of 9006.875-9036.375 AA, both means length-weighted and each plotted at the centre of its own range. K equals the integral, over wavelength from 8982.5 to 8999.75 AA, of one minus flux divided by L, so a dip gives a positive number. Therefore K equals 0.6 AA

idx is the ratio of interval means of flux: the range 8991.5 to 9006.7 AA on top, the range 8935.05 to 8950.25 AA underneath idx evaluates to 0.94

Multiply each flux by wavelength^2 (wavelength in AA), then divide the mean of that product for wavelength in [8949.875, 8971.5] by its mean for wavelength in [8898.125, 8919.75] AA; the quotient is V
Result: 1.0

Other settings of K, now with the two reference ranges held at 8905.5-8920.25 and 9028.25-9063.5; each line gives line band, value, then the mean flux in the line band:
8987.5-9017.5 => 1.36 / 4.68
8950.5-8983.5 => 0.80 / 4.82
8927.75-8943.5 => 0.06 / 4.96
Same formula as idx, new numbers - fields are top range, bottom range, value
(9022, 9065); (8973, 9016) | 1.03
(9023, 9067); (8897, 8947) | 0.98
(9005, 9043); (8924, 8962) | 0.98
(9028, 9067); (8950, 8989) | 1.01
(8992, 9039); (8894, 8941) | 0.96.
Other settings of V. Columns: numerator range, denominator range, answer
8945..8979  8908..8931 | 0.99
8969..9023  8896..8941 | 0.97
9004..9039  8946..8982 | 1.00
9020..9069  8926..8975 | 1.01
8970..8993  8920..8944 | 0.97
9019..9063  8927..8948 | 1.00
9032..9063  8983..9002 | 1.07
